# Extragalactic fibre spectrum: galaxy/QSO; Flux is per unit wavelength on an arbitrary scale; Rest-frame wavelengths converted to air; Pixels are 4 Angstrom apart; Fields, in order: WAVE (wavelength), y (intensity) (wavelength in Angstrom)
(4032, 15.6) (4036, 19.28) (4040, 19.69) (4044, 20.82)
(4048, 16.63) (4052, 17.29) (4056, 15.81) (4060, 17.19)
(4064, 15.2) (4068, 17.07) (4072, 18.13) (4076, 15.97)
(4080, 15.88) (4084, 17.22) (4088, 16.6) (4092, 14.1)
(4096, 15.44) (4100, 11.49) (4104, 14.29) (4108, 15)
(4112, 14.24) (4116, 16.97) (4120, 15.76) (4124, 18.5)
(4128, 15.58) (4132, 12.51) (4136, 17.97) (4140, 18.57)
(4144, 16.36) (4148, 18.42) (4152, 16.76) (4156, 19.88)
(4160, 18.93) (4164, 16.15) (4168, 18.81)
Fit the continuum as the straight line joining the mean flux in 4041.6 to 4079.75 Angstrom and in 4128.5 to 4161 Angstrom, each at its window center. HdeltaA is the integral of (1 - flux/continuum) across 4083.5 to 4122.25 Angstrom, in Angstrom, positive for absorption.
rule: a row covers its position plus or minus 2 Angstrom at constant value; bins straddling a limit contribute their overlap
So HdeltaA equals 4.8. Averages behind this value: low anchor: 17.1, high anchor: 17.3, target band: 15.1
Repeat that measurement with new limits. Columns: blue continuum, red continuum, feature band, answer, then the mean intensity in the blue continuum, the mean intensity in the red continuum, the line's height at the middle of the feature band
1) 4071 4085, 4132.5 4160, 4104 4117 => 1.58 Angstrom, 16.7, 17.8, 17.2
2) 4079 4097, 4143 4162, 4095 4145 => 4.25 Angstrom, 15.9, 18.2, 17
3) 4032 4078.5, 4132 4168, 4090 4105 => 3.19 Angstrom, 17.5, 17.6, 17.5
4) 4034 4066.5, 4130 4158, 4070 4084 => 0.67 Angstrom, 17.7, 17.2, 17.6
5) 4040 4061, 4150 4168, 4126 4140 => 1.68 Angstrom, 17.8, 18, 18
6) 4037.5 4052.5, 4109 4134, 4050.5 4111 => 5.40 Angstrom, 18.8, 15.6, 17.3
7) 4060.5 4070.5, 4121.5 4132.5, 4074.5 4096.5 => 0.48 Angstrom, 16.4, 16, 16.2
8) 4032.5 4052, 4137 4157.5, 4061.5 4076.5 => 1.46 Angstrom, 18.6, 18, 18.5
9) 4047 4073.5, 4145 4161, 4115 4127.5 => 0.62 Angstrom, 16.7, 18.3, 17.8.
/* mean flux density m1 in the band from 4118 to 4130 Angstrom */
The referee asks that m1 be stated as 16.6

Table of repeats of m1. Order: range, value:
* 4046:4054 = 17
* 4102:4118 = 15.1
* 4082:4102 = 15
